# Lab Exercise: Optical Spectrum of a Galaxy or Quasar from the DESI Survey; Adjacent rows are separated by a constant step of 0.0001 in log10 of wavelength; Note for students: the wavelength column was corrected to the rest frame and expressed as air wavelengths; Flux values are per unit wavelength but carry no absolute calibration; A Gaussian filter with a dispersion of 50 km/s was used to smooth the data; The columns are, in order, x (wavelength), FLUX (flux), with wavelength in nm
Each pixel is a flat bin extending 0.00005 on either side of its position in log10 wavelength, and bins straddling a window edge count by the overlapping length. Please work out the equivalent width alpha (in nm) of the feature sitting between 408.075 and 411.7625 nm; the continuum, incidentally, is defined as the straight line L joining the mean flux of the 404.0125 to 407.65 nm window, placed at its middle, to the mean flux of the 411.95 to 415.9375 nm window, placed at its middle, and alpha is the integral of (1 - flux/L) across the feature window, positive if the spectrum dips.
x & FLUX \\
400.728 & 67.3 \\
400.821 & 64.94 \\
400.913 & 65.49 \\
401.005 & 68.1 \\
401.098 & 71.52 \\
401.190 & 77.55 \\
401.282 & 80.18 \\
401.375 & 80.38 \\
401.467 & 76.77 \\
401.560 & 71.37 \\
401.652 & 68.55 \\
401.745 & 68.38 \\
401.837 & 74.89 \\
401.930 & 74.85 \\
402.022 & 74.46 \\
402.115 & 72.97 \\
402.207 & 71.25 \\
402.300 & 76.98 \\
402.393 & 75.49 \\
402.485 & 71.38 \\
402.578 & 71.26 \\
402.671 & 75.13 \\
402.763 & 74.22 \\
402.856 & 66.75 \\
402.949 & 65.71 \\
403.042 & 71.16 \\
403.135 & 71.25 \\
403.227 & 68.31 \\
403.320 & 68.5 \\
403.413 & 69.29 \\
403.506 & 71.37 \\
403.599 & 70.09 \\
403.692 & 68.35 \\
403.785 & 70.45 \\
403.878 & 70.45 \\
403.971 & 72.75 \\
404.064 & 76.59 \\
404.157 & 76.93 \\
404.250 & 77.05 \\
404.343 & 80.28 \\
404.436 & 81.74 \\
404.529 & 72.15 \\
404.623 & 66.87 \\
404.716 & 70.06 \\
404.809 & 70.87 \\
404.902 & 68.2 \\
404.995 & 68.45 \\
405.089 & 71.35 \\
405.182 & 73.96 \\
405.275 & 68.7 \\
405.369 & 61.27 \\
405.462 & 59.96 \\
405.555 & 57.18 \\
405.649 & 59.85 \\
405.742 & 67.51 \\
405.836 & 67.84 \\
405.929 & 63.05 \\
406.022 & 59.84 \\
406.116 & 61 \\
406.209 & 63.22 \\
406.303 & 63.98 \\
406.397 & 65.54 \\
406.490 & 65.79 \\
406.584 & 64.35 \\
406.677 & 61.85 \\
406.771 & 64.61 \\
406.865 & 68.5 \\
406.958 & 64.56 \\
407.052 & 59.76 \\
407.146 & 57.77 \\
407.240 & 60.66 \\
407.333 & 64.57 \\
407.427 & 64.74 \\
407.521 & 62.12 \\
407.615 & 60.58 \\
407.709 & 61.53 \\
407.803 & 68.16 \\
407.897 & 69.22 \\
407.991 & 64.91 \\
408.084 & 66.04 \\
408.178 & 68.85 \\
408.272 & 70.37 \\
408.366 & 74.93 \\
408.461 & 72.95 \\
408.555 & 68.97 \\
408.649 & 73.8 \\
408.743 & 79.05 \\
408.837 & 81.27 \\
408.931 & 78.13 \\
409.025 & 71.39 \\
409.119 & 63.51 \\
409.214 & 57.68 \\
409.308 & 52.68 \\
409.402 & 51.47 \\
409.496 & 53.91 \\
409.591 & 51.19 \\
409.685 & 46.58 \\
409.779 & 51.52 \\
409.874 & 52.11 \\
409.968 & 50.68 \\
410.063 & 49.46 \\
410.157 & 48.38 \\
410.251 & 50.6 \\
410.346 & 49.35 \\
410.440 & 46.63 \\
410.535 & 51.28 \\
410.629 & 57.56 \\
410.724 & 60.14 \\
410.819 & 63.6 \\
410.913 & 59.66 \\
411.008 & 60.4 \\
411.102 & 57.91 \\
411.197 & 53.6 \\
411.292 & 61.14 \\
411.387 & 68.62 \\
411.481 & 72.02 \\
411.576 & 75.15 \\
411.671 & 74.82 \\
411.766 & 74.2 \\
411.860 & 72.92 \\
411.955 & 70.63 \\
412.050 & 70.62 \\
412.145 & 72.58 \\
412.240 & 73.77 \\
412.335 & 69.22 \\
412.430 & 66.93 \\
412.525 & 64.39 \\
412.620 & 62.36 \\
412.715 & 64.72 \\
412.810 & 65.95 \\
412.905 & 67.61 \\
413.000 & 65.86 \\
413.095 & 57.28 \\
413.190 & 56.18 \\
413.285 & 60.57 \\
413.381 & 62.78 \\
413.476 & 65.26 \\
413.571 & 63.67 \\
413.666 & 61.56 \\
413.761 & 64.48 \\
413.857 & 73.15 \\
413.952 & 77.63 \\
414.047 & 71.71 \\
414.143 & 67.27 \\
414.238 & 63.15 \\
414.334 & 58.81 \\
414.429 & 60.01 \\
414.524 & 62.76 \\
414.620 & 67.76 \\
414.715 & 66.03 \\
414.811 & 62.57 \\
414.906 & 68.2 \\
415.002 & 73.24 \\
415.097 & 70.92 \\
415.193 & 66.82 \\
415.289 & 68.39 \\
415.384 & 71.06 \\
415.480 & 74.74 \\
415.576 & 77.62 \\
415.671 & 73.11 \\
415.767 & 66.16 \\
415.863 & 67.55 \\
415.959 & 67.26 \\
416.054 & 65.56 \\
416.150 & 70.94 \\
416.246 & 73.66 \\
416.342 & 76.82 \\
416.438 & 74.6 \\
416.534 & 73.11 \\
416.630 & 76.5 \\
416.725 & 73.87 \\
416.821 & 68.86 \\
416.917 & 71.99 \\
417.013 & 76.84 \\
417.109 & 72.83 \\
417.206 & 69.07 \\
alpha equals 0.29 nm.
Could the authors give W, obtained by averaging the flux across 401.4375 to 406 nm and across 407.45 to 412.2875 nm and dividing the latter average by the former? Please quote 0.89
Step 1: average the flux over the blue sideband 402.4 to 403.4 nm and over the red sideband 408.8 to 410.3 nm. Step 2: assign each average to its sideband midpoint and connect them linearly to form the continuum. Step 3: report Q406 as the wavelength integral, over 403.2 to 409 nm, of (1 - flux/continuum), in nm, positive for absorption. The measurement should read -0.40 nm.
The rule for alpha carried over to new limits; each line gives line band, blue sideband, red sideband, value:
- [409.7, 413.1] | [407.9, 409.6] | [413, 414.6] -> 0.19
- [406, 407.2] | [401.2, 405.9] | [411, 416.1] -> 0.12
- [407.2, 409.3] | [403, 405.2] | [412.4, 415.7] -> 0.05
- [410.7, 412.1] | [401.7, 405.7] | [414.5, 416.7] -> 0.08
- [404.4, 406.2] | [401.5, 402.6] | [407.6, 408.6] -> 0.09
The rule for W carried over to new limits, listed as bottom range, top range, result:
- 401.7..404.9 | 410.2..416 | 0.91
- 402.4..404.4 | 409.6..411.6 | 0.78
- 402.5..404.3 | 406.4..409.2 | 0.94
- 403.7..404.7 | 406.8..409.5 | 0.89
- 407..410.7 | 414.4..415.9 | 1.12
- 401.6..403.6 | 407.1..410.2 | 0.88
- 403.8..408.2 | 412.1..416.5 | 1.01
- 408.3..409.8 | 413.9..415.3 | 1.04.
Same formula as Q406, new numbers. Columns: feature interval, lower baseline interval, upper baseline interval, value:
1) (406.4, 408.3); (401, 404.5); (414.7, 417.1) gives 0.21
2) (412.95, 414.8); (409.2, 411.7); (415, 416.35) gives 0.04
